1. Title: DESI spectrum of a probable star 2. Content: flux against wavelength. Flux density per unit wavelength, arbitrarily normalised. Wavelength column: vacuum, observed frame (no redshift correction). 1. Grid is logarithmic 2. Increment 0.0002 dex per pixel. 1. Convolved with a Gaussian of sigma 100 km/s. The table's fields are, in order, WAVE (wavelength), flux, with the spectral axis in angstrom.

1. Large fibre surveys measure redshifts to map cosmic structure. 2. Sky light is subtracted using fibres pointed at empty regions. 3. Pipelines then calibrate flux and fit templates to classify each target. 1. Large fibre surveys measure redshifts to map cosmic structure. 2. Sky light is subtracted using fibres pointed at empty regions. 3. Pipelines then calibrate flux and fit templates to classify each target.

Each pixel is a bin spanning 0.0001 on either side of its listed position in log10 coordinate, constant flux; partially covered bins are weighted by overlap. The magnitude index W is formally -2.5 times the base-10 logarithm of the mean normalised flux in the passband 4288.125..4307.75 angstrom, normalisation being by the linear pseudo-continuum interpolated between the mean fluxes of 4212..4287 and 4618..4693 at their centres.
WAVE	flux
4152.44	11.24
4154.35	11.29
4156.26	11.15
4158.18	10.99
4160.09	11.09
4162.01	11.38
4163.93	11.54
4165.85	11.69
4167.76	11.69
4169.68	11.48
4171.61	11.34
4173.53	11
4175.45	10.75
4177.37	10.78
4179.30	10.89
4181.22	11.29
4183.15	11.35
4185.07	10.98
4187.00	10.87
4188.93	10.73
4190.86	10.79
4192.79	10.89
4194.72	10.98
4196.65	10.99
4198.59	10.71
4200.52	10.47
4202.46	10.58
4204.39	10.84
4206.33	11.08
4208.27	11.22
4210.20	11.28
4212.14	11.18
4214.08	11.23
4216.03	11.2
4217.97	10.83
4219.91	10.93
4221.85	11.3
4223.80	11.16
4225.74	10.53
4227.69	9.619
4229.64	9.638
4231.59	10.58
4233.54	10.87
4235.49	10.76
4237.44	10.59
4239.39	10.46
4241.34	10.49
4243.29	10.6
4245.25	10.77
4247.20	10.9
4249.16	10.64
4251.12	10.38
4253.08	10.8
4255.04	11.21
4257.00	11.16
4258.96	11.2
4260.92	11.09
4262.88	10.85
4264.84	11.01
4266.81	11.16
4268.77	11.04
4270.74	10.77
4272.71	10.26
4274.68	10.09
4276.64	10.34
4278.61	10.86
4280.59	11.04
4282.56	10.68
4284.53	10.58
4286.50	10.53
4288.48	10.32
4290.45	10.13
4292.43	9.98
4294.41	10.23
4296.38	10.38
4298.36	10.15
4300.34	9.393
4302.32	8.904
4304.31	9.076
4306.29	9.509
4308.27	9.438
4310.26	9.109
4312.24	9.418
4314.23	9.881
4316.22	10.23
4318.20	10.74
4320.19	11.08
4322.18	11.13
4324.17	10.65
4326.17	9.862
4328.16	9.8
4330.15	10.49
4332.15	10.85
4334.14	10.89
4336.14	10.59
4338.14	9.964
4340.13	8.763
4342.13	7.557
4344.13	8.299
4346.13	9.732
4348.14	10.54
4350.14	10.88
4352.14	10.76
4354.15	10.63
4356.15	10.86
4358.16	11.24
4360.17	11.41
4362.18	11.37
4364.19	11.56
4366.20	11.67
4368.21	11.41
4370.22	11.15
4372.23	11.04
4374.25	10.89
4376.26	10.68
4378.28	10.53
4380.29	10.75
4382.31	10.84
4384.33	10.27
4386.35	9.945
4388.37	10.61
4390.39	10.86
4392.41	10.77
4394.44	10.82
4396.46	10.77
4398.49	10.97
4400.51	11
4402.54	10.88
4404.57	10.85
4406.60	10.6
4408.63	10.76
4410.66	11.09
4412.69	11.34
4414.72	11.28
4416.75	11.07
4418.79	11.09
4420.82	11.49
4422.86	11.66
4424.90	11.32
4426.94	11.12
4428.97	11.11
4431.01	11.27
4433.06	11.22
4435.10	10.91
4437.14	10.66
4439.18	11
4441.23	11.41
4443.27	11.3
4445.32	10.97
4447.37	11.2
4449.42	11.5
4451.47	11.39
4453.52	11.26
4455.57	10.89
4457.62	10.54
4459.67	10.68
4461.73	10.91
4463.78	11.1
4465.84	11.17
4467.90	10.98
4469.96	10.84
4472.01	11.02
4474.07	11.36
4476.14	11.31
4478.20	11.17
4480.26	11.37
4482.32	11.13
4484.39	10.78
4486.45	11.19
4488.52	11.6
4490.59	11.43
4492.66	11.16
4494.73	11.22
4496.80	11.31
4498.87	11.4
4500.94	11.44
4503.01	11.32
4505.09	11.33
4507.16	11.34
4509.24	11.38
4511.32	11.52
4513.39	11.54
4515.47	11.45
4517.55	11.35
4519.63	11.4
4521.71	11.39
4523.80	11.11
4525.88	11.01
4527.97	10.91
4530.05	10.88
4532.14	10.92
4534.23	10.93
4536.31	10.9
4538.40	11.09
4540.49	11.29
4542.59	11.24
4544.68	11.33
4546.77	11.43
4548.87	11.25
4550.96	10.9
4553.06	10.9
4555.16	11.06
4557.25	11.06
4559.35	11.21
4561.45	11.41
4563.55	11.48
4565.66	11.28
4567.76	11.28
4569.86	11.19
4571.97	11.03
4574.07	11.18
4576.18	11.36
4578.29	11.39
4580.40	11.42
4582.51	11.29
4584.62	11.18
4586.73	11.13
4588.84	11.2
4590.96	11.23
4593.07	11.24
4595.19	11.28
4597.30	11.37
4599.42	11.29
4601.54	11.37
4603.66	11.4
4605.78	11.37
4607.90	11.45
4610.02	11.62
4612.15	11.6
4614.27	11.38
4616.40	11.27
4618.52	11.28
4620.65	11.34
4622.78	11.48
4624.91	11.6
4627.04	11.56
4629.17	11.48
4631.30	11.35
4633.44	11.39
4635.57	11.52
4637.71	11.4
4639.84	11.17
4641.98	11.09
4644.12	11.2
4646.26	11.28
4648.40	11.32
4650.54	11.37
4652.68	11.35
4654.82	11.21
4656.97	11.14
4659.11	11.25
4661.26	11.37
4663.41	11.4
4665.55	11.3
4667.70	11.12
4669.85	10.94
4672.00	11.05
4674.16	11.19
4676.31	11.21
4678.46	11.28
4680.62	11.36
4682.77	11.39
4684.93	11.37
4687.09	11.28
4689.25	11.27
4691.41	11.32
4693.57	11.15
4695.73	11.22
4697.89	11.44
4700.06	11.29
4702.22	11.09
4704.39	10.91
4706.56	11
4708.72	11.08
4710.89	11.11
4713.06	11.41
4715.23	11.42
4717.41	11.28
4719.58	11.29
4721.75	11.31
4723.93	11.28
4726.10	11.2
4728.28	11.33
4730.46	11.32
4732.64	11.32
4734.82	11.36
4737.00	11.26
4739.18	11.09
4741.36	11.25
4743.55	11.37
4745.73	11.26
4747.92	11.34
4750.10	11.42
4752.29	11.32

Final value 0.11 mag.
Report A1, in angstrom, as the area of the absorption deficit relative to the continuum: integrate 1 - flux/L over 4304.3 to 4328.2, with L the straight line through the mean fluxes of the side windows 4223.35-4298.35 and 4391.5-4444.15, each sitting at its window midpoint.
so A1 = 1.6 angstrom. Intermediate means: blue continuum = 10.6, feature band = 10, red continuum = 11.1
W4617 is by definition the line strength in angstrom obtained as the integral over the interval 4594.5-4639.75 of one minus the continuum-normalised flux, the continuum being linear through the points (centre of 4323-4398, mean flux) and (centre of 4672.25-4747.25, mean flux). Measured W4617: -1.4 angstrom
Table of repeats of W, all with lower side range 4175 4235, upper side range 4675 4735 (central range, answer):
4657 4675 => 0.00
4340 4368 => 0.05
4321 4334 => 0.05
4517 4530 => -0.01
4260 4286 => 0.02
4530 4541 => 0.01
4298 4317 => 0.16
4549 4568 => 0.00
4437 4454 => -0.02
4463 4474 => 0.00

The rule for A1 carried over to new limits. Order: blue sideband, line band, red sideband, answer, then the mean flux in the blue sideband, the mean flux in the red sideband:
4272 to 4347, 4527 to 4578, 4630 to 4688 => -1.2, 10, 11.3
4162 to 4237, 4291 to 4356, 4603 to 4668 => 6.4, 10.9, 11.4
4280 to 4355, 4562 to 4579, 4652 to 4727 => -0.7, 10.1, 11.2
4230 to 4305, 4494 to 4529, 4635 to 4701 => -1.1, 10.5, 11.3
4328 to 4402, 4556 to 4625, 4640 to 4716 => -1.7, 10.6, 11.2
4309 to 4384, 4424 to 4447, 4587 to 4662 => -0.8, 10.5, 11.3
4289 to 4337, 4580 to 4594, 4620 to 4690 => -0.2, 10.1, 11.3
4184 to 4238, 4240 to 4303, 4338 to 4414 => 1.1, 10.8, 10.6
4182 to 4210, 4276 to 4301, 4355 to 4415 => 1.3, 10.9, 10.9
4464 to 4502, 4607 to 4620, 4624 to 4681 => -0.2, 11.2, 11.3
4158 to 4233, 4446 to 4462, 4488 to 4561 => 0.2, 11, 11.2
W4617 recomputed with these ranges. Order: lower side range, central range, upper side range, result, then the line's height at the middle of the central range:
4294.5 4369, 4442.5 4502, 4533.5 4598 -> -1.9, 10.8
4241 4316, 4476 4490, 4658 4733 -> -0.5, 10.8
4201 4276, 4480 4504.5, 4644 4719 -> -0.5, 11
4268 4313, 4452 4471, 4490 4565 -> -0.1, 10.9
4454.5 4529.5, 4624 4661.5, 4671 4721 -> -0.4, 11.2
